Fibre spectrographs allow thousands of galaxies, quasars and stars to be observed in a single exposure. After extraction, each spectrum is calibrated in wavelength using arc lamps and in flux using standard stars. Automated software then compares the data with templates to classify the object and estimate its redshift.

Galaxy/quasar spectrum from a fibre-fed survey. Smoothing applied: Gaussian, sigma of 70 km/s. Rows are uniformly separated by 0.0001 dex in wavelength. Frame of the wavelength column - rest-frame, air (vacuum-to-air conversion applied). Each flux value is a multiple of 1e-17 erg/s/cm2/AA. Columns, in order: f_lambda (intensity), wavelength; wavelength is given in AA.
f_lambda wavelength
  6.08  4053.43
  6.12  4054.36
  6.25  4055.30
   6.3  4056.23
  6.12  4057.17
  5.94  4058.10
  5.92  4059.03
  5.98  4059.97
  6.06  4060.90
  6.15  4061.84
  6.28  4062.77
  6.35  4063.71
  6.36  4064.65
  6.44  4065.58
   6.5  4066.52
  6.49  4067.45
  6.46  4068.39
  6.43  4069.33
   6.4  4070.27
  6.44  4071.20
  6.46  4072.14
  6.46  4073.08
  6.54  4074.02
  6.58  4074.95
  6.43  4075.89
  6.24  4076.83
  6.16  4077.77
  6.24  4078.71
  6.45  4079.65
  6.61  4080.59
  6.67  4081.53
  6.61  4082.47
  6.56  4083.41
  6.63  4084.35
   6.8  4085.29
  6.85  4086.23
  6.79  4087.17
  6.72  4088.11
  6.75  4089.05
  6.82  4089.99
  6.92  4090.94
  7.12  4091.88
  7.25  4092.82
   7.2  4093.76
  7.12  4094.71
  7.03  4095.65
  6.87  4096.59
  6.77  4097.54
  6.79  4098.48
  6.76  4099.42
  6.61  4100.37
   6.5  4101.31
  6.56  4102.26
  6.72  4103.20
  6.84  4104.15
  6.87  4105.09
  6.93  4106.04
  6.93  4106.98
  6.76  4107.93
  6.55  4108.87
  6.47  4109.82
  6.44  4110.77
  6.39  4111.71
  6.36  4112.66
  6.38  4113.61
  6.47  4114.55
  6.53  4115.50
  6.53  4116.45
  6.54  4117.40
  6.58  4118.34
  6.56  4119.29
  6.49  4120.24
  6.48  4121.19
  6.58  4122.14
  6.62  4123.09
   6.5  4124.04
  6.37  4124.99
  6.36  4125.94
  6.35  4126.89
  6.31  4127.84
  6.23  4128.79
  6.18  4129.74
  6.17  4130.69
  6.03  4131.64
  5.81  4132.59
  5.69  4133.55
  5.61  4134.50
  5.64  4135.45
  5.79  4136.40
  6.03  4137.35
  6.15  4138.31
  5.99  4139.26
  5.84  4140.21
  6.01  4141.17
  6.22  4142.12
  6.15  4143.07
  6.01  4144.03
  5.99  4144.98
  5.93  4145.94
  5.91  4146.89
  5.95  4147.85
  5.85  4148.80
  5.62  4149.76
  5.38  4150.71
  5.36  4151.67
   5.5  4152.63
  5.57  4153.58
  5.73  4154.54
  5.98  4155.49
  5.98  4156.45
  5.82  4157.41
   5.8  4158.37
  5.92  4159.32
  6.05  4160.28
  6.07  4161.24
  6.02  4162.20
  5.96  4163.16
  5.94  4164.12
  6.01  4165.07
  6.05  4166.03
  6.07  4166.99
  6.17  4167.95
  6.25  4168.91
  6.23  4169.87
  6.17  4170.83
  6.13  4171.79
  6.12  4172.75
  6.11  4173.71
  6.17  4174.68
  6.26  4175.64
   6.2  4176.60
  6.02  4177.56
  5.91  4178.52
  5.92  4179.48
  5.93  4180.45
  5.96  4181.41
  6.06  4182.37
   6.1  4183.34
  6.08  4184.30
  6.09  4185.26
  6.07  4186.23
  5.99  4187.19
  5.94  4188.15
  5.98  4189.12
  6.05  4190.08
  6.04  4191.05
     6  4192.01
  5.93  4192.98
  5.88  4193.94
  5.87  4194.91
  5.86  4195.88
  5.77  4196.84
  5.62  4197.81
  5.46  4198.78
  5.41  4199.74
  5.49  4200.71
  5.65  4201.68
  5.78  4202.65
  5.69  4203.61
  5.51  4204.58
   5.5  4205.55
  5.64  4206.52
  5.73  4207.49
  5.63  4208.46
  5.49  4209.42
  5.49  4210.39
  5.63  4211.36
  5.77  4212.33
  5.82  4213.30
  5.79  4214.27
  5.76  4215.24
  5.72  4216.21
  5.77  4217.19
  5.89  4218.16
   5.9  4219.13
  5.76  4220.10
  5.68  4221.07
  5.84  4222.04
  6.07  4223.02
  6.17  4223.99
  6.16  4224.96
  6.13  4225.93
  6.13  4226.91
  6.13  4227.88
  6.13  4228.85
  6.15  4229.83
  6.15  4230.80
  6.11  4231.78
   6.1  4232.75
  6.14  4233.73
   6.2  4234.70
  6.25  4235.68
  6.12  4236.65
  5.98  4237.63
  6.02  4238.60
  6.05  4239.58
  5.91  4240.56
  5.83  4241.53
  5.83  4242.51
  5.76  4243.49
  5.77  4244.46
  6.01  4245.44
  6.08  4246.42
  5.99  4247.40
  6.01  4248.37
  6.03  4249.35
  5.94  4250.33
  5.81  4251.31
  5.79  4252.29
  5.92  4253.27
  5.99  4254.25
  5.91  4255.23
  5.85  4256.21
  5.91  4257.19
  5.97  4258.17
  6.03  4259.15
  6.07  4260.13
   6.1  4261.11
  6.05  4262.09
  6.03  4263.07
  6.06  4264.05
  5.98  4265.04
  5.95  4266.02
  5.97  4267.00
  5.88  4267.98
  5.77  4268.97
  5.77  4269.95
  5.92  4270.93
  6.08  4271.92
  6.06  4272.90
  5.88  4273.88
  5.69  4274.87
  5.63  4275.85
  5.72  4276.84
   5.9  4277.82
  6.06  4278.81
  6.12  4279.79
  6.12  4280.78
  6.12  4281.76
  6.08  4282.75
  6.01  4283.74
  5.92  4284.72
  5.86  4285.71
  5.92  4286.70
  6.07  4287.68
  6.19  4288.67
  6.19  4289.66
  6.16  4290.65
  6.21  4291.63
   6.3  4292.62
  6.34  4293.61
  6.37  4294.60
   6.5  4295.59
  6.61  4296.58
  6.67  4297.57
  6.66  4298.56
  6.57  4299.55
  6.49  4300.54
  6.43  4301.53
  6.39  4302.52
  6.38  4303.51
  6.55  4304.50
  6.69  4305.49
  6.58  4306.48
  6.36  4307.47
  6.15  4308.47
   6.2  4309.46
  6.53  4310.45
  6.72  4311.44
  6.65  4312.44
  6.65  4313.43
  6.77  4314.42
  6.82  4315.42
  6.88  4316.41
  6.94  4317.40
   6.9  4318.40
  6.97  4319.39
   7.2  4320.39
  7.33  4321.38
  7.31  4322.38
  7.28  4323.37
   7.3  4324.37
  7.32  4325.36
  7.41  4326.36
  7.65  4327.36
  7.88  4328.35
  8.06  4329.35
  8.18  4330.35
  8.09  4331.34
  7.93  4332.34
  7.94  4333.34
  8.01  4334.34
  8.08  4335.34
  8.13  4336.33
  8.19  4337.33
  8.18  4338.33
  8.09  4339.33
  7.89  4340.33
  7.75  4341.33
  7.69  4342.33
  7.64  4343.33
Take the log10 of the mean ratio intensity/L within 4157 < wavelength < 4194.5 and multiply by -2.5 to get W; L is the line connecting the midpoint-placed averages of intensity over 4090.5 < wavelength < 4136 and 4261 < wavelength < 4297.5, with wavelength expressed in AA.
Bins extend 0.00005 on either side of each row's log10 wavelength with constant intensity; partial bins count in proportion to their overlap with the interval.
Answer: 0.06 mag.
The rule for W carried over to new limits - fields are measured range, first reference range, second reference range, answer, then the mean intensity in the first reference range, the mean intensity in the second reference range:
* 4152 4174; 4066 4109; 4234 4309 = 0.08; 6.68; 6.09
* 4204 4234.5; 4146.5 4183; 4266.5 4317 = 0.04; 5.95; 6.25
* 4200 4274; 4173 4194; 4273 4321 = 0.05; 6.04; 6.36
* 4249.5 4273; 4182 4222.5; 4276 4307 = 0.03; 5.79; 6.26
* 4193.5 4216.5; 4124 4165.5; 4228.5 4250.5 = 0.06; 5.94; 6.02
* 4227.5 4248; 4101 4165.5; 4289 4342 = 0.11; 6.17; 7.05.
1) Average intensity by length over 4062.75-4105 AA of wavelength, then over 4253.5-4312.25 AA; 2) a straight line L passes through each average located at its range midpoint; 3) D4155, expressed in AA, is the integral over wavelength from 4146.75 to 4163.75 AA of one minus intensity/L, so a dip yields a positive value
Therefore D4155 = 1.7 AA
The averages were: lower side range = 6.64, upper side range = 6.15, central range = 5.8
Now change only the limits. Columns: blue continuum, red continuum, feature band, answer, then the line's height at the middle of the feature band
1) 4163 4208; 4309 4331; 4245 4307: 5.9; 6.75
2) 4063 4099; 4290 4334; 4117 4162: 4.5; 6.7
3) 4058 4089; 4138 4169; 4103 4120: -1.1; 6.19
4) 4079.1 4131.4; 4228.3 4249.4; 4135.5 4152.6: 1.5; 6.46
